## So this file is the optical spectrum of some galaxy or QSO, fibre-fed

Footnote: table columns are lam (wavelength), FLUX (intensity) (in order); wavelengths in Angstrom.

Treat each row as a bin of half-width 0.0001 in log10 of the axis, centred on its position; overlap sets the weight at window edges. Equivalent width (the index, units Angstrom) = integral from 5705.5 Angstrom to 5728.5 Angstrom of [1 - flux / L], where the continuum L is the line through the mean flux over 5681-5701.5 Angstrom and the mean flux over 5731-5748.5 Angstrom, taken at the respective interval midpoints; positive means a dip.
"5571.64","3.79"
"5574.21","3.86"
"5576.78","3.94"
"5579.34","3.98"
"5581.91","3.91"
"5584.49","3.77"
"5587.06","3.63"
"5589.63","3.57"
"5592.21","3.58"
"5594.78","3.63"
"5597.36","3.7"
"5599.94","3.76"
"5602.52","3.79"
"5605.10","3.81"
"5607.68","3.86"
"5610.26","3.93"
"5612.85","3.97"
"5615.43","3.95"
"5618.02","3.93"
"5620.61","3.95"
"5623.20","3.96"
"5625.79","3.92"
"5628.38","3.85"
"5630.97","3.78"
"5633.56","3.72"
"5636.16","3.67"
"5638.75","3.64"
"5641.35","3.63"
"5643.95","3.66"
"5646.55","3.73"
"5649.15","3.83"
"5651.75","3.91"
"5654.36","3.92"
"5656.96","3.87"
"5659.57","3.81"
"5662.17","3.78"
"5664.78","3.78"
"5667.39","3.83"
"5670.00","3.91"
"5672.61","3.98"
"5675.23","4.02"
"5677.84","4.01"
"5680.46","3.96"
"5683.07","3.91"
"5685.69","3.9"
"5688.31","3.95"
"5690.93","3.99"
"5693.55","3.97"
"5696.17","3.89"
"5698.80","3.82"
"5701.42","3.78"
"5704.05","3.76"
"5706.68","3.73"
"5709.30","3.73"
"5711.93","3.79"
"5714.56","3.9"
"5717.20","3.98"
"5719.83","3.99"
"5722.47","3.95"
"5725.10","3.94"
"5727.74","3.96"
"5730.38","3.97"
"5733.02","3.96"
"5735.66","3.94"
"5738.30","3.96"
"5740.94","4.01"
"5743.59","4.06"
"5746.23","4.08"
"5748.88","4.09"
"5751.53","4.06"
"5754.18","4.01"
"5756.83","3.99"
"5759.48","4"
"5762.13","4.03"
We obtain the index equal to 0.4 Angstrom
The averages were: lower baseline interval 3.91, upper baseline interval 4.01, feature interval 3.89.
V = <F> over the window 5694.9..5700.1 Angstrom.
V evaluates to 3.85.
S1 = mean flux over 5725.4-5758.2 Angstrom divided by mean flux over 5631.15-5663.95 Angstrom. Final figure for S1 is 1.06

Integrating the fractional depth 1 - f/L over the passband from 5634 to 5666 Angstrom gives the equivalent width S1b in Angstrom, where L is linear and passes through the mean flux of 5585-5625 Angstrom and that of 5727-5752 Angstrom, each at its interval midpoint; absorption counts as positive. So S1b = 0.9 Angstrom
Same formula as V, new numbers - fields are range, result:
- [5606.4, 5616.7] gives 3.93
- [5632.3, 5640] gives 3.68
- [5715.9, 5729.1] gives 3.96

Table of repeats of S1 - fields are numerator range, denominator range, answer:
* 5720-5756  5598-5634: 1.03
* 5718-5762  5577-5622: 1.05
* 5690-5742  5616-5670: 1.02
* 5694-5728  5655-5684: 0.99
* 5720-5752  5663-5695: 1.02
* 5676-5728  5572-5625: 1.02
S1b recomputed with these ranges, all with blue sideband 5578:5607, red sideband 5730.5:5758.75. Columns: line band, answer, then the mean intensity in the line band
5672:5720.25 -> 0.4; 3.89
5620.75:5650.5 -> 0.4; 3.77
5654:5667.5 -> 0.1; 3.83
